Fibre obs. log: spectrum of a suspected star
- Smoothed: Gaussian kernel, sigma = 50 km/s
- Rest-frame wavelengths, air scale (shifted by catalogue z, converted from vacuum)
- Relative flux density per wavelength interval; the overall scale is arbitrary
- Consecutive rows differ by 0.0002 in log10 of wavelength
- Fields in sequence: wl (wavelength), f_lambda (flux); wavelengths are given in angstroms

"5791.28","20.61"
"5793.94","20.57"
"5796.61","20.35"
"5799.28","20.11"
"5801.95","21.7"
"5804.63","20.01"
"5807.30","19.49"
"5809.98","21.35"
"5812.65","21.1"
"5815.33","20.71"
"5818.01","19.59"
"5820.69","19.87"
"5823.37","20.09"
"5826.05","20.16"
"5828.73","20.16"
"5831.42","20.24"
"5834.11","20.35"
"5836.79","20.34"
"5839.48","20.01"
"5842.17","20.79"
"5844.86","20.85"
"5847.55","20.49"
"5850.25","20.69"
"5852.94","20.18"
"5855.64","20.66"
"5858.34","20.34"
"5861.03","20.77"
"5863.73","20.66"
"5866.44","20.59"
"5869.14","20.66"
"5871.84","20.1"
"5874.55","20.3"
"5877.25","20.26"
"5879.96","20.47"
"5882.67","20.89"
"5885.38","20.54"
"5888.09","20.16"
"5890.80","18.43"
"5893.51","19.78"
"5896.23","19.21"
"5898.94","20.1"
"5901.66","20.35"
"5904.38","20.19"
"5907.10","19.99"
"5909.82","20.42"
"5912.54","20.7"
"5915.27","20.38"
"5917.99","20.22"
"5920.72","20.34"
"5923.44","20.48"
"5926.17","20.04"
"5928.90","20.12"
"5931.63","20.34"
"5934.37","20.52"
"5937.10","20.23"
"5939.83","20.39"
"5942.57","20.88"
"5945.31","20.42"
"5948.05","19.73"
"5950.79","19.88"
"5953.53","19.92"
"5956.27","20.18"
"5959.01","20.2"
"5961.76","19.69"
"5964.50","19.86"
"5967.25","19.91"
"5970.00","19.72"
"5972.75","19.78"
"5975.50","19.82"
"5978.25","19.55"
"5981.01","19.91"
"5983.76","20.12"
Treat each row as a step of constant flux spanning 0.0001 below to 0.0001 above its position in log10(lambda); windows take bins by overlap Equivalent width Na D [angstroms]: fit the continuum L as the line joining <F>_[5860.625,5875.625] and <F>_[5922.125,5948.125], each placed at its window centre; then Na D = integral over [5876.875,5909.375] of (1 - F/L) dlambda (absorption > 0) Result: 0.6 angstroms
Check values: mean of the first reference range 20.5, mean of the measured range 20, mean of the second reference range 20.3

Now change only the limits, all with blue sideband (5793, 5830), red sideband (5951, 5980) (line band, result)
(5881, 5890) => -0.12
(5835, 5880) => -0.57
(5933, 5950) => -0.34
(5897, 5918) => -0.22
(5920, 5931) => -0.14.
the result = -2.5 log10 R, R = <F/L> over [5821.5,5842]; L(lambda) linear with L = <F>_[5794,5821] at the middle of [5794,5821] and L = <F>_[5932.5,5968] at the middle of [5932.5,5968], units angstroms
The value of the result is 0.009 mag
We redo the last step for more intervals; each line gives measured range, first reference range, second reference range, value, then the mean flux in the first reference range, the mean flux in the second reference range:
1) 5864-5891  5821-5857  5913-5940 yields 0.00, 20.4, 20.3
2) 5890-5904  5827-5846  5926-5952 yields 0.04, 20.4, 20.3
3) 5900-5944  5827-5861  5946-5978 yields -0.01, 20.4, 19.9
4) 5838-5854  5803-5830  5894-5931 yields -0.01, 20.3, 20.2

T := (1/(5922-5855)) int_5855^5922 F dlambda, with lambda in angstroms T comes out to 20.3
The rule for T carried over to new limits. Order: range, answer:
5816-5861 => 20.3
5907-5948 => 20.4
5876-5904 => 20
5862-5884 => 20.5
